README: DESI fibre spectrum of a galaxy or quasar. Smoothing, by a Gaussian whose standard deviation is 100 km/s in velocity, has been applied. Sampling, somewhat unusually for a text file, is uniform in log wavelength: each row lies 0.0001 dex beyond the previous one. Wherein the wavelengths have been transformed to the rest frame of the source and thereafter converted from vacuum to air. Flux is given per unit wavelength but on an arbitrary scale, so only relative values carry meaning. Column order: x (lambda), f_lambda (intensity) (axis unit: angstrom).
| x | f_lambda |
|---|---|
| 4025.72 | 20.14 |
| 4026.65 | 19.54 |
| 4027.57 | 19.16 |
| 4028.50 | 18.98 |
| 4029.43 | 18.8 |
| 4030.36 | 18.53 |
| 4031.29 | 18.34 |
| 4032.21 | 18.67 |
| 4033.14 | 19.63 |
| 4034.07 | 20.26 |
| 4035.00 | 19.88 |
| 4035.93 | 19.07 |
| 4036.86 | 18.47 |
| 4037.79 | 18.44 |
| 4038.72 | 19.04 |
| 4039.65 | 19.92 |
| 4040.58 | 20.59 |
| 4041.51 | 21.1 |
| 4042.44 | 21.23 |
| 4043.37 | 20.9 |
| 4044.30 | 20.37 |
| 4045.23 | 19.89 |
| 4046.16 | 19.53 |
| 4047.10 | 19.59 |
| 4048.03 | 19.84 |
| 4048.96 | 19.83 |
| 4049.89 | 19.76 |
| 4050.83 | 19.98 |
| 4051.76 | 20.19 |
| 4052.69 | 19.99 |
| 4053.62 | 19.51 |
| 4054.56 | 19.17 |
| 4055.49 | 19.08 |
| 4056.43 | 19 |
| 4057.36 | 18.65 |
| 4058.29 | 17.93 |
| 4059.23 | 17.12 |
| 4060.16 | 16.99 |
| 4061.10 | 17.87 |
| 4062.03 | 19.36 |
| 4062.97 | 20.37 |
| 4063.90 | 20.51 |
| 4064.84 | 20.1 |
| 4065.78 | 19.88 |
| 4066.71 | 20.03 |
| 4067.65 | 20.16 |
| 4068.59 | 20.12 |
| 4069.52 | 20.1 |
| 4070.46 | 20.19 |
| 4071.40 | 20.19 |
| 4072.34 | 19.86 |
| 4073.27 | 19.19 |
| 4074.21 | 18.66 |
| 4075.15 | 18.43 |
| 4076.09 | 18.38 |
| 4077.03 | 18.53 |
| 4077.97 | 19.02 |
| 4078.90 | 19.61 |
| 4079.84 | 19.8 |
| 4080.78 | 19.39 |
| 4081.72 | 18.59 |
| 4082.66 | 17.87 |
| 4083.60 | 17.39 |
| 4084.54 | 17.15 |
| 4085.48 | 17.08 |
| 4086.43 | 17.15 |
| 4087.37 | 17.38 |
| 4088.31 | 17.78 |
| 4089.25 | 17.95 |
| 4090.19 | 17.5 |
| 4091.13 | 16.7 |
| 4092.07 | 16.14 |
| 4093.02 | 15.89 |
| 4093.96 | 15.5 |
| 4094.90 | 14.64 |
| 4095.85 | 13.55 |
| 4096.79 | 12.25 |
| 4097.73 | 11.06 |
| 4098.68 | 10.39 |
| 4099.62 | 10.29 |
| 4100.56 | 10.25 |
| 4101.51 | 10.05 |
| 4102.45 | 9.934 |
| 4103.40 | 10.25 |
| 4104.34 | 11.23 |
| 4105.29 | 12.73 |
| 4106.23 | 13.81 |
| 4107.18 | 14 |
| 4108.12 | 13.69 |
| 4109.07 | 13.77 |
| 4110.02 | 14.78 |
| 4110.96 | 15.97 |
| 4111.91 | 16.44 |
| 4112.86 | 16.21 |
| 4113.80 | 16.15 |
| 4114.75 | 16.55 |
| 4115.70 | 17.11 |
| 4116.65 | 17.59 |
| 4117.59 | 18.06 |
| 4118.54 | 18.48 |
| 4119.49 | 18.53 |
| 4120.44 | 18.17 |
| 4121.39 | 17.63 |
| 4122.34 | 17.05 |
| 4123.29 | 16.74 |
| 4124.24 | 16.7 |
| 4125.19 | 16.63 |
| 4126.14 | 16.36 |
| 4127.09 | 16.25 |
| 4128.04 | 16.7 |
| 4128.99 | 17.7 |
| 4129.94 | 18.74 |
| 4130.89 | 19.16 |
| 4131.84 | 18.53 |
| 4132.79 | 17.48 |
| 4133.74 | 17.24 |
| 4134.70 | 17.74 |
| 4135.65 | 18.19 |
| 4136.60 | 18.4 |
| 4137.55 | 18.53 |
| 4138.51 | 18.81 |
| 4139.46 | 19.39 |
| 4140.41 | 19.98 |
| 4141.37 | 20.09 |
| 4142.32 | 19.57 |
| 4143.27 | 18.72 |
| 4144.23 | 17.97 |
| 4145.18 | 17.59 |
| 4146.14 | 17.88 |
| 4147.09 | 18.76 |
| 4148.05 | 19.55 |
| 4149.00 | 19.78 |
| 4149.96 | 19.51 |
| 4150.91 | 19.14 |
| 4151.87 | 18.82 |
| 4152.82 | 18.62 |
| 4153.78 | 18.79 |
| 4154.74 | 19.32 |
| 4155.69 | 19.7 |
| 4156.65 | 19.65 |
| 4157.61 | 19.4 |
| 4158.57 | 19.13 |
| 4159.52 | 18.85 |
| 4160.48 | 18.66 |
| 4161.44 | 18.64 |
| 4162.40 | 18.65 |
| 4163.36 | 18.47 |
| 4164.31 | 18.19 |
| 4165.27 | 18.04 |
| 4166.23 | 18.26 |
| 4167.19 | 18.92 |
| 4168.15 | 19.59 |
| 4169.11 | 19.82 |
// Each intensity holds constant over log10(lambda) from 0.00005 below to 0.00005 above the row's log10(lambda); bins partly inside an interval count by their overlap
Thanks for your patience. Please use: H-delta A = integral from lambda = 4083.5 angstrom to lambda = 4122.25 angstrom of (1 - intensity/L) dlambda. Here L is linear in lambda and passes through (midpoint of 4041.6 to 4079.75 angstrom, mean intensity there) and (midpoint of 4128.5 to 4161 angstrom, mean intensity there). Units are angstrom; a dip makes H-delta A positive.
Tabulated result 8.3 angstrom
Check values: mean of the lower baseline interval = 19.5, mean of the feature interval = 15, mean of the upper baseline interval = 18.8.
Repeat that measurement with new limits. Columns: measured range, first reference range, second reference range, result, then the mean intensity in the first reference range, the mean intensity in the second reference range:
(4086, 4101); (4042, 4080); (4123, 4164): 3.5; 19.5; 18.5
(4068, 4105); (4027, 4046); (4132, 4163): 5.7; 19.6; 18.8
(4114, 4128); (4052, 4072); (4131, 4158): 1.3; 19.4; 18.8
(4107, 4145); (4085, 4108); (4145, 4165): -2.3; 13.9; 18.9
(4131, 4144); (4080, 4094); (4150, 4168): -0.2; 17.4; 18.9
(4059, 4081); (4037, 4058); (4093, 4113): -3.1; 19.8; 12.9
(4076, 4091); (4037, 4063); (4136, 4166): 0.9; 19.4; 18.9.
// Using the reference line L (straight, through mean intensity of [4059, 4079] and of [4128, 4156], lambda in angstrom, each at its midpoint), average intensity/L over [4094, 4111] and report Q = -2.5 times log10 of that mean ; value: 0.47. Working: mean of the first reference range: 19.3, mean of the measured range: 12.4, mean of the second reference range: 18.7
